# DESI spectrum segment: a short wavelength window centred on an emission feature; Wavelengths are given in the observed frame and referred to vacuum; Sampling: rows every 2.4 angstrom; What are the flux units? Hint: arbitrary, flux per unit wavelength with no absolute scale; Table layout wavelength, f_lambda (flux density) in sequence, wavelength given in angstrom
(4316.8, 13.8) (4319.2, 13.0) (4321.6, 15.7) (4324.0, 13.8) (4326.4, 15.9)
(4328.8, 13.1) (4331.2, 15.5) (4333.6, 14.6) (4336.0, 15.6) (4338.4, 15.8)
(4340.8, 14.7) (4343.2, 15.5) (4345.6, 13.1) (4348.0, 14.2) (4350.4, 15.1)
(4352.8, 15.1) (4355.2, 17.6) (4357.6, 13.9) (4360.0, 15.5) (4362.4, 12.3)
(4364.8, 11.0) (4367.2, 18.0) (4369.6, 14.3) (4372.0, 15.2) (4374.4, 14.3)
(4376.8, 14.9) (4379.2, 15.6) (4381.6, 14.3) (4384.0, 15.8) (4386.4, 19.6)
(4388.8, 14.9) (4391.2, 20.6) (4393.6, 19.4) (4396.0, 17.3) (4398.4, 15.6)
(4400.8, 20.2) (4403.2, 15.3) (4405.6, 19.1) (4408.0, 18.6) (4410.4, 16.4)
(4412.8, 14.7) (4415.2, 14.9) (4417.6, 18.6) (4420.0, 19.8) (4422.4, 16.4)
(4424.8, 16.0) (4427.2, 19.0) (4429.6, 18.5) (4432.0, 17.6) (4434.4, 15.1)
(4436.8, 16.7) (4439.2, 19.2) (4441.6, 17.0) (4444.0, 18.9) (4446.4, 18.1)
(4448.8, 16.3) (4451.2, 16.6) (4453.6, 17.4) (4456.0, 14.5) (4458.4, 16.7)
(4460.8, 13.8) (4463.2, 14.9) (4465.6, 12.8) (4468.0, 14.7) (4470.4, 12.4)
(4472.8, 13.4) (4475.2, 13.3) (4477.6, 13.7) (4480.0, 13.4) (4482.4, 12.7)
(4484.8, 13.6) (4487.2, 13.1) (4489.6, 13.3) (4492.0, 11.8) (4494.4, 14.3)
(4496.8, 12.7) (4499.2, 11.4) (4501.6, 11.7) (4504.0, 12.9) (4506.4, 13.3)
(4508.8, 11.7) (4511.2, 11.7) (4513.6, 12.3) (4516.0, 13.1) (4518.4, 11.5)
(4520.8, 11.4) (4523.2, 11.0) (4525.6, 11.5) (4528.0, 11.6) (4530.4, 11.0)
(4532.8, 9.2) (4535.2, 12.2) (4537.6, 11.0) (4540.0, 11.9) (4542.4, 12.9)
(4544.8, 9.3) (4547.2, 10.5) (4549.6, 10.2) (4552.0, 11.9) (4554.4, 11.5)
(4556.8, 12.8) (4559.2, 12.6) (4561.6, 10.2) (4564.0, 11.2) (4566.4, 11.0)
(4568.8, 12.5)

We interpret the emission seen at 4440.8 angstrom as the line C III]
